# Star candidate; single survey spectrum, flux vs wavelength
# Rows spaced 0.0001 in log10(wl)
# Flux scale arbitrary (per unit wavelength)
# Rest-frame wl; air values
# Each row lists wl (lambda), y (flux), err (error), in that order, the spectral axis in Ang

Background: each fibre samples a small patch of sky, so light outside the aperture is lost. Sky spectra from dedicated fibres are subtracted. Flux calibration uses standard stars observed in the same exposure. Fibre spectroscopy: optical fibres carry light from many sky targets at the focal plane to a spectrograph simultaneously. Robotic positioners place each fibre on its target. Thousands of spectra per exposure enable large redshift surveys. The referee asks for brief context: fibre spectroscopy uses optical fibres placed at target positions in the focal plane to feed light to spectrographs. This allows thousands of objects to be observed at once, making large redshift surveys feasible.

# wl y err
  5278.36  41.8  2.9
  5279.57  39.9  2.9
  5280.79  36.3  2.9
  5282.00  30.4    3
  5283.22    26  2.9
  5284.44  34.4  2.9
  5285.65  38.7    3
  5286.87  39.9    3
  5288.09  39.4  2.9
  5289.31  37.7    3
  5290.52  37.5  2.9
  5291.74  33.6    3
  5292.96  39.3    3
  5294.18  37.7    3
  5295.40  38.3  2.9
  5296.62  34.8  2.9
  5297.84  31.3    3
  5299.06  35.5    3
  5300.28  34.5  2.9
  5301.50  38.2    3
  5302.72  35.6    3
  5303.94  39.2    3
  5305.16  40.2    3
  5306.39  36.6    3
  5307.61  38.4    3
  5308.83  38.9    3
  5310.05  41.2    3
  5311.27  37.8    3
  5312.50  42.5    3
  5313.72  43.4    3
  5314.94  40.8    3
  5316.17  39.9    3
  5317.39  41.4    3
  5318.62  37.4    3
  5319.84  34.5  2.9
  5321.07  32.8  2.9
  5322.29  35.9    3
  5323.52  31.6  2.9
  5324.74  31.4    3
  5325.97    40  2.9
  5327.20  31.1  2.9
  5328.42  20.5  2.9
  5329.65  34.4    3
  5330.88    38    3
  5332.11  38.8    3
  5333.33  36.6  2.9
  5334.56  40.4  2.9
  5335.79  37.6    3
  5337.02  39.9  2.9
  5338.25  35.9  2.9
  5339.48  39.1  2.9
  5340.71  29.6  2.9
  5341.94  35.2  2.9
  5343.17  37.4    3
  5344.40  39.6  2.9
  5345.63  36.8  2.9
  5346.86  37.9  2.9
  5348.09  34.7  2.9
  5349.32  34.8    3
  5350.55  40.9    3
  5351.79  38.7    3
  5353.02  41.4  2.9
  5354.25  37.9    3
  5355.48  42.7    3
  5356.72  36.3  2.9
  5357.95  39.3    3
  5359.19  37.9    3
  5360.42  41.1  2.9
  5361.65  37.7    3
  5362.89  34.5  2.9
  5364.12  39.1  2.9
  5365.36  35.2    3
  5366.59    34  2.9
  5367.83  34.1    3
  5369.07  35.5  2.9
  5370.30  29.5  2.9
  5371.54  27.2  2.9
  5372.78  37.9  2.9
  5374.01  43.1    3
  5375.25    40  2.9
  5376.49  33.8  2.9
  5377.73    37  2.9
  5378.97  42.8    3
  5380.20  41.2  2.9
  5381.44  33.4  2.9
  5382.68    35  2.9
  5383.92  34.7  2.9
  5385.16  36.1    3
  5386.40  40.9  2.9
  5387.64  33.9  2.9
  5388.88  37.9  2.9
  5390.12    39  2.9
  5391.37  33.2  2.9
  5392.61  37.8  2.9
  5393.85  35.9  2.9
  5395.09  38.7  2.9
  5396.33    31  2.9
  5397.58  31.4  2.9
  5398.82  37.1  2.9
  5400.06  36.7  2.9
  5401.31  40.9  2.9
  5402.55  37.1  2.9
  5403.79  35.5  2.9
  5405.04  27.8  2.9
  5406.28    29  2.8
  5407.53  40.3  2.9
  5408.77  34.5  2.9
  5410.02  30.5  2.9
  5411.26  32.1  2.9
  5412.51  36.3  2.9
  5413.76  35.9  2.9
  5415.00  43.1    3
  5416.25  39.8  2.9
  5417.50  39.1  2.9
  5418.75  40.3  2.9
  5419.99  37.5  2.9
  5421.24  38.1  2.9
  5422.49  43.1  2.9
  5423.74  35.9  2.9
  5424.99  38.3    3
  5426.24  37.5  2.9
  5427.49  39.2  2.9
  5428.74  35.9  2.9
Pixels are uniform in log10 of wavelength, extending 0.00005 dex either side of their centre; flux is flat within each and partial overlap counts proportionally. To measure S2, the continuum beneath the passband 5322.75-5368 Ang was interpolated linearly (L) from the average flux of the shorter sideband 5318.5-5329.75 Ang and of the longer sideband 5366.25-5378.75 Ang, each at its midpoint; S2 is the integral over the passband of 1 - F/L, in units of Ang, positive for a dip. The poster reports -3.5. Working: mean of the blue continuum 32.7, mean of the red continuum 35.5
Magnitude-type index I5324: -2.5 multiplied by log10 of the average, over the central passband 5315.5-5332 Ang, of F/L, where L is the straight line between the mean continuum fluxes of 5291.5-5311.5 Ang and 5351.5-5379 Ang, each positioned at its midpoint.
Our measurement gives 0.08 mag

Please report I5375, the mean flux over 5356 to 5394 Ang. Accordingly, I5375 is 36.6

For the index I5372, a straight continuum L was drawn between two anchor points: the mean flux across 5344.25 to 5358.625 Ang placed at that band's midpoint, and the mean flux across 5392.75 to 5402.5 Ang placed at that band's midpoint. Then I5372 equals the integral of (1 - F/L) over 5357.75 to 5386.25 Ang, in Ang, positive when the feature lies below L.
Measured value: 0.6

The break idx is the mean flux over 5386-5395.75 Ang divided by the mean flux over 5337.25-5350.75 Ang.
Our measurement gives 1.0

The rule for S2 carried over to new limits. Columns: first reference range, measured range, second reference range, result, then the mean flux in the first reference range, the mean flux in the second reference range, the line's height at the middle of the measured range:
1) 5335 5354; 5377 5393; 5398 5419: -0.2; 37.3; 36.1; 36.6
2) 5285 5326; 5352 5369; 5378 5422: -0.4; 37.5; 36.4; 36.9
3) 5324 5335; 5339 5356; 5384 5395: -1.2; 34.5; 36.8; 35.2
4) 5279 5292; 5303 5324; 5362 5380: -1.4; 35.8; 36.1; 35.9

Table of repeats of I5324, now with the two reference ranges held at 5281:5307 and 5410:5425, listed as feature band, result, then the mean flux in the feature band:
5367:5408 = 0.05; 35.9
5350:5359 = -0.07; 39.5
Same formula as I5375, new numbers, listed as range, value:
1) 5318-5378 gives 36.3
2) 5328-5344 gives 35.9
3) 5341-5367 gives 37.7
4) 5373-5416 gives 36.3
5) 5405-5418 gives 35.6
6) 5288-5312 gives 37.3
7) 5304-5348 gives 37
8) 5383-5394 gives 36.6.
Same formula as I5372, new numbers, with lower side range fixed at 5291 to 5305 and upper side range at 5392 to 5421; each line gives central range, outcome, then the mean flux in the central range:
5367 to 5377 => 0.3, 35.1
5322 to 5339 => 0.5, 35.2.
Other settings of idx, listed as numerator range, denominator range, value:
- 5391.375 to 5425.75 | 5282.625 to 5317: 0.97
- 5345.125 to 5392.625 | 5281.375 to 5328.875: 1.02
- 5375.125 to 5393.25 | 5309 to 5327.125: 0.98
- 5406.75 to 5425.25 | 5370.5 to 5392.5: 1.02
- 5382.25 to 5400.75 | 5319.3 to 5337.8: 1.03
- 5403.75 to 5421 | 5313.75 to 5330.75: 1.02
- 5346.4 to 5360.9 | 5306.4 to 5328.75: 1.05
